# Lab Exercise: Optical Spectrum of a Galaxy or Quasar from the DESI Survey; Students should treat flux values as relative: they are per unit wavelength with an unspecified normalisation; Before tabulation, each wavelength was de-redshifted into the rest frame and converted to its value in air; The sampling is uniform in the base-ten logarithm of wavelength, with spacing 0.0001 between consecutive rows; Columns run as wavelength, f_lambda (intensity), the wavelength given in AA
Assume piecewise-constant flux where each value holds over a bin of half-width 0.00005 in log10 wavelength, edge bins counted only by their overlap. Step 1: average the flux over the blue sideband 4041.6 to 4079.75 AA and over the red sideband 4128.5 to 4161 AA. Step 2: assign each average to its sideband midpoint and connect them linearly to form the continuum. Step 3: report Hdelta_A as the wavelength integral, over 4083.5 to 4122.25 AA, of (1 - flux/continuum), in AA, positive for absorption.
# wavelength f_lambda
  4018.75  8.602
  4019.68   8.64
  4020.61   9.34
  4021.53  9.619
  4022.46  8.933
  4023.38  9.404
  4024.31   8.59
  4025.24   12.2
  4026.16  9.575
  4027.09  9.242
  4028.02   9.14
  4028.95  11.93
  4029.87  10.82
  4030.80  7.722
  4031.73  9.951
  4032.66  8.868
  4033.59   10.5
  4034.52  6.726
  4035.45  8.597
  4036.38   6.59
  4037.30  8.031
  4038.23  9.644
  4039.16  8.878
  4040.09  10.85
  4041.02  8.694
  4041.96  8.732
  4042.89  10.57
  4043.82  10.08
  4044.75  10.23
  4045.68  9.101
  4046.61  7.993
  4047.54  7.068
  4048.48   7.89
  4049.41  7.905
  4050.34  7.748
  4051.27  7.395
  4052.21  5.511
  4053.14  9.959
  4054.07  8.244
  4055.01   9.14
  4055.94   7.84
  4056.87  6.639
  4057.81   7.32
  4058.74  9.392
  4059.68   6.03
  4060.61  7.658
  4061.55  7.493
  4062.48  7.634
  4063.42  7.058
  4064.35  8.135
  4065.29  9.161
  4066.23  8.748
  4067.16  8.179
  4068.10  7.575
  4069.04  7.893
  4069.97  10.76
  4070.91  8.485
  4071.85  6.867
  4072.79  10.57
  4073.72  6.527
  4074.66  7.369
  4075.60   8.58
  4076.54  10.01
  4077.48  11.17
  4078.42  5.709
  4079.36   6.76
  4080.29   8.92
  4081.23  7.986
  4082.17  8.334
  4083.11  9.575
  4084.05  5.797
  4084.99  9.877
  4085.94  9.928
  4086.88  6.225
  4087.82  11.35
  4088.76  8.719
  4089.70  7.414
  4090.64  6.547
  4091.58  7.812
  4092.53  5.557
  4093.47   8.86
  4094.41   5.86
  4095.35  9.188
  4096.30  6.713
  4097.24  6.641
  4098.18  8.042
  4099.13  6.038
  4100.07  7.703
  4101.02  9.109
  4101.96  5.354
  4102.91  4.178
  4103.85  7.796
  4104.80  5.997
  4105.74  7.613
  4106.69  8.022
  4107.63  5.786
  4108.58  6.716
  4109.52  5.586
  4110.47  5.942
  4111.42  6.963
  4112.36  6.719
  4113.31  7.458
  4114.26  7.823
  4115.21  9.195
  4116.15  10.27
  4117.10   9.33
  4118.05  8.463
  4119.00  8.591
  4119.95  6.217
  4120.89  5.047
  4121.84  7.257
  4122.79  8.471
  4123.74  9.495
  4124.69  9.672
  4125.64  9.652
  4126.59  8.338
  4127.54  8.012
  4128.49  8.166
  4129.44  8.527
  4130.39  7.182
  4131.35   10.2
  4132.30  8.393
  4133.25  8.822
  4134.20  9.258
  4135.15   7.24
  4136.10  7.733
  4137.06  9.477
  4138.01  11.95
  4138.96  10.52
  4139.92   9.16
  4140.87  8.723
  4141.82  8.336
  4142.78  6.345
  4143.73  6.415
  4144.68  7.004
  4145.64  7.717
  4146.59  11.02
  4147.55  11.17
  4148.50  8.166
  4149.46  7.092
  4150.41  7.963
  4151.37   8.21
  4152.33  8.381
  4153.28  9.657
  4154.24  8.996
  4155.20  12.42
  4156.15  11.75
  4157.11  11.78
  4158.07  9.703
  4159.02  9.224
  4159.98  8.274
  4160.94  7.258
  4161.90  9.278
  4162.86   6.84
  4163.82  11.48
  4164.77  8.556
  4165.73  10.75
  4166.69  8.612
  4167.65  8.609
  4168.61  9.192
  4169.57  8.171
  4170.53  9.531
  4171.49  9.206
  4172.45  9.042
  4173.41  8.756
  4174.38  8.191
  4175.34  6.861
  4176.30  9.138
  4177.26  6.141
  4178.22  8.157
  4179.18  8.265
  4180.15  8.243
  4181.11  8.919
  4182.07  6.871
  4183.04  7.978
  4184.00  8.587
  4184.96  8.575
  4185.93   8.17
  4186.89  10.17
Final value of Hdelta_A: 5.30 AA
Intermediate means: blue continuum 8.22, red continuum 8.95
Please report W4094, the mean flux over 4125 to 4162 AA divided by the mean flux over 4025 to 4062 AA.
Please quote 1.0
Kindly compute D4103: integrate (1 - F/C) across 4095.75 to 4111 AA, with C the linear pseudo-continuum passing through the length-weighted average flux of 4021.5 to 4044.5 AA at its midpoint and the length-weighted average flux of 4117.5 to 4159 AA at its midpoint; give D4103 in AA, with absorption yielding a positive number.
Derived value 3.83 AA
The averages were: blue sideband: 9.36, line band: 6.71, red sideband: 8.77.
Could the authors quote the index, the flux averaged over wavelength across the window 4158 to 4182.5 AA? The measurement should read 8.57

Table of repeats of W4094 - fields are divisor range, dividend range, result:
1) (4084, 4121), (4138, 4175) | 1.21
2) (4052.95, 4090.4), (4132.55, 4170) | 1.09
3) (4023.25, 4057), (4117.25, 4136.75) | 0.93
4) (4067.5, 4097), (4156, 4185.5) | 1.07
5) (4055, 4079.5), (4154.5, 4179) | 1.12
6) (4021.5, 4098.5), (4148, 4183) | 1.04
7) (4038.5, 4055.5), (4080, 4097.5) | 0.92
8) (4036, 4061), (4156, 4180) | 1.06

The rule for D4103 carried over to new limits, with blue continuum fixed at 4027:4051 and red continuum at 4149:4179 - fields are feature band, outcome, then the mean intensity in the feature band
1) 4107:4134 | 3.0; 7.96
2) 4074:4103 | 3.7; 7.82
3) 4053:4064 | 1.4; 7.81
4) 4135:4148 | 0.2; 8.8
